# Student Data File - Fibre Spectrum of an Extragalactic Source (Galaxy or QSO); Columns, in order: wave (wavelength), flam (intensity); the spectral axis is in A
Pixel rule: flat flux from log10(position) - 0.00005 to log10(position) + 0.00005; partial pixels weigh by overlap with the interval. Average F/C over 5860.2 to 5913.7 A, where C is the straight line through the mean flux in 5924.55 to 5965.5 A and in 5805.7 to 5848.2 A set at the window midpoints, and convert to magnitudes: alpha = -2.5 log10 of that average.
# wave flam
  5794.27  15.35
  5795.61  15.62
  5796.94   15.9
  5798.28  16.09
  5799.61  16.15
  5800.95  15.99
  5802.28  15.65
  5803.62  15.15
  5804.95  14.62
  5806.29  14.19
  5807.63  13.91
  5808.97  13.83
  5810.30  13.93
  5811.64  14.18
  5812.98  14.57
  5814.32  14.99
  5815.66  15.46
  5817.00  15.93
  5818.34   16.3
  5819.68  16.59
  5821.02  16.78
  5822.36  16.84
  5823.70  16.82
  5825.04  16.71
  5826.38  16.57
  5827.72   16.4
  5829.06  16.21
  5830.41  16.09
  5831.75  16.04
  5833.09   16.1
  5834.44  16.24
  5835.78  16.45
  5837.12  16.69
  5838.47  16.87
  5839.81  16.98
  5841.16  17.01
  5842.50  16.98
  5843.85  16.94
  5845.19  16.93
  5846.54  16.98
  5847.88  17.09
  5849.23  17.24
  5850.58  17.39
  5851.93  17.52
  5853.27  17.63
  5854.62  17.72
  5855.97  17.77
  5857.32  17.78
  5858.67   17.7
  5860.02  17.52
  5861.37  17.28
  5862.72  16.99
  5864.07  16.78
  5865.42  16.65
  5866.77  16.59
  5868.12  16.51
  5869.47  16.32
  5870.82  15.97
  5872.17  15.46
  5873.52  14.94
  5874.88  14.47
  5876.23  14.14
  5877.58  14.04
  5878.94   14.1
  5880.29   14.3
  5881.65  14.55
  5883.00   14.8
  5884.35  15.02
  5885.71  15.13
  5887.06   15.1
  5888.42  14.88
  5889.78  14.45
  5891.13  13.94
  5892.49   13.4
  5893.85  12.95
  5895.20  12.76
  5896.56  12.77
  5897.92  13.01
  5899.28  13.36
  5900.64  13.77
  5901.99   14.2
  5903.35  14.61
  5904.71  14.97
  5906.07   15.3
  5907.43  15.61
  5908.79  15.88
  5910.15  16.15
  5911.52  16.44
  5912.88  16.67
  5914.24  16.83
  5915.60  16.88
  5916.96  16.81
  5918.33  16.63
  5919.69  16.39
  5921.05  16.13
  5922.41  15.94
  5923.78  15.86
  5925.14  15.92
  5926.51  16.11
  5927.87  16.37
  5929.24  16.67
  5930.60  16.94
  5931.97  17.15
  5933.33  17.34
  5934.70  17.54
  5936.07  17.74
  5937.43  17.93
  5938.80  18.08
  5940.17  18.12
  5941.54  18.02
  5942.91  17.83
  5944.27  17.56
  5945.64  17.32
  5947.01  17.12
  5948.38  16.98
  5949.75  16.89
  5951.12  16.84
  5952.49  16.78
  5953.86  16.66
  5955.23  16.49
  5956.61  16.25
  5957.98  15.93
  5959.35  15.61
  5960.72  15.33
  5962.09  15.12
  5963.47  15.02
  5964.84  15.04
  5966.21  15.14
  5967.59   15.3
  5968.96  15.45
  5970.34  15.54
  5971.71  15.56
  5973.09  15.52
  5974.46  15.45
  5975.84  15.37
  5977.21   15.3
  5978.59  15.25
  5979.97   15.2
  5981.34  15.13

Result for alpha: 0.10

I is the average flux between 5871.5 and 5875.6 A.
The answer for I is 14.9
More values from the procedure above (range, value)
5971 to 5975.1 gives 15.5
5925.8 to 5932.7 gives 16.7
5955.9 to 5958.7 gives 16.1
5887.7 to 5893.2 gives 14.1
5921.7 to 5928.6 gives 16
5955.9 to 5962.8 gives 15.6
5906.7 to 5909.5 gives 15.7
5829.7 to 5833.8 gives 16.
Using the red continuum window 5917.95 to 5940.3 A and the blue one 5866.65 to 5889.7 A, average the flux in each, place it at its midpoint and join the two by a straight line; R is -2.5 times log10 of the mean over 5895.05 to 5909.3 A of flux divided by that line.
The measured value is 0.12 mag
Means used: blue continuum 15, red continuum 16.9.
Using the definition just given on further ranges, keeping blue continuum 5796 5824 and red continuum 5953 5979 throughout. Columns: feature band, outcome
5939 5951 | -0.13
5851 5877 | -0.08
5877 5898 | 0.10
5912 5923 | -0.07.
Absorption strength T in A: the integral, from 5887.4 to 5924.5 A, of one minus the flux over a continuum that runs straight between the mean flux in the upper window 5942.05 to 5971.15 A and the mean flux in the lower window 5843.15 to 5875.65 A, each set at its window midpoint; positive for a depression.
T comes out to 3.3 A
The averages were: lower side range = 16.8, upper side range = 16.2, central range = 15.1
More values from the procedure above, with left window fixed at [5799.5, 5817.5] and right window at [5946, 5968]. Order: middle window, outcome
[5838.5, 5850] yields -1.4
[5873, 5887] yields 0.8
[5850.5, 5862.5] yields -1.8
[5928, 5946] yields -1.8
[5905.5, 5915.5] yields -0.3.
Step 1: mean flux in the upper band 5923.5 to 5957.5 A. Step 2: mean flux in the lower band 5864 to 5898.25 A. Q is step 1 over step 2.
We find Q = 1.16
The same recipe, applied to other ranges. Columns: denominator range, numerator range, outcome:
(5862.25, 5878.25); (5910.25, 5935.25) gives 1.05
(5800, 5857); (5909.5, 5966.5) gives 1.03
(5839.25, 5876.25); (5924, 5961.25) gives 1.01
